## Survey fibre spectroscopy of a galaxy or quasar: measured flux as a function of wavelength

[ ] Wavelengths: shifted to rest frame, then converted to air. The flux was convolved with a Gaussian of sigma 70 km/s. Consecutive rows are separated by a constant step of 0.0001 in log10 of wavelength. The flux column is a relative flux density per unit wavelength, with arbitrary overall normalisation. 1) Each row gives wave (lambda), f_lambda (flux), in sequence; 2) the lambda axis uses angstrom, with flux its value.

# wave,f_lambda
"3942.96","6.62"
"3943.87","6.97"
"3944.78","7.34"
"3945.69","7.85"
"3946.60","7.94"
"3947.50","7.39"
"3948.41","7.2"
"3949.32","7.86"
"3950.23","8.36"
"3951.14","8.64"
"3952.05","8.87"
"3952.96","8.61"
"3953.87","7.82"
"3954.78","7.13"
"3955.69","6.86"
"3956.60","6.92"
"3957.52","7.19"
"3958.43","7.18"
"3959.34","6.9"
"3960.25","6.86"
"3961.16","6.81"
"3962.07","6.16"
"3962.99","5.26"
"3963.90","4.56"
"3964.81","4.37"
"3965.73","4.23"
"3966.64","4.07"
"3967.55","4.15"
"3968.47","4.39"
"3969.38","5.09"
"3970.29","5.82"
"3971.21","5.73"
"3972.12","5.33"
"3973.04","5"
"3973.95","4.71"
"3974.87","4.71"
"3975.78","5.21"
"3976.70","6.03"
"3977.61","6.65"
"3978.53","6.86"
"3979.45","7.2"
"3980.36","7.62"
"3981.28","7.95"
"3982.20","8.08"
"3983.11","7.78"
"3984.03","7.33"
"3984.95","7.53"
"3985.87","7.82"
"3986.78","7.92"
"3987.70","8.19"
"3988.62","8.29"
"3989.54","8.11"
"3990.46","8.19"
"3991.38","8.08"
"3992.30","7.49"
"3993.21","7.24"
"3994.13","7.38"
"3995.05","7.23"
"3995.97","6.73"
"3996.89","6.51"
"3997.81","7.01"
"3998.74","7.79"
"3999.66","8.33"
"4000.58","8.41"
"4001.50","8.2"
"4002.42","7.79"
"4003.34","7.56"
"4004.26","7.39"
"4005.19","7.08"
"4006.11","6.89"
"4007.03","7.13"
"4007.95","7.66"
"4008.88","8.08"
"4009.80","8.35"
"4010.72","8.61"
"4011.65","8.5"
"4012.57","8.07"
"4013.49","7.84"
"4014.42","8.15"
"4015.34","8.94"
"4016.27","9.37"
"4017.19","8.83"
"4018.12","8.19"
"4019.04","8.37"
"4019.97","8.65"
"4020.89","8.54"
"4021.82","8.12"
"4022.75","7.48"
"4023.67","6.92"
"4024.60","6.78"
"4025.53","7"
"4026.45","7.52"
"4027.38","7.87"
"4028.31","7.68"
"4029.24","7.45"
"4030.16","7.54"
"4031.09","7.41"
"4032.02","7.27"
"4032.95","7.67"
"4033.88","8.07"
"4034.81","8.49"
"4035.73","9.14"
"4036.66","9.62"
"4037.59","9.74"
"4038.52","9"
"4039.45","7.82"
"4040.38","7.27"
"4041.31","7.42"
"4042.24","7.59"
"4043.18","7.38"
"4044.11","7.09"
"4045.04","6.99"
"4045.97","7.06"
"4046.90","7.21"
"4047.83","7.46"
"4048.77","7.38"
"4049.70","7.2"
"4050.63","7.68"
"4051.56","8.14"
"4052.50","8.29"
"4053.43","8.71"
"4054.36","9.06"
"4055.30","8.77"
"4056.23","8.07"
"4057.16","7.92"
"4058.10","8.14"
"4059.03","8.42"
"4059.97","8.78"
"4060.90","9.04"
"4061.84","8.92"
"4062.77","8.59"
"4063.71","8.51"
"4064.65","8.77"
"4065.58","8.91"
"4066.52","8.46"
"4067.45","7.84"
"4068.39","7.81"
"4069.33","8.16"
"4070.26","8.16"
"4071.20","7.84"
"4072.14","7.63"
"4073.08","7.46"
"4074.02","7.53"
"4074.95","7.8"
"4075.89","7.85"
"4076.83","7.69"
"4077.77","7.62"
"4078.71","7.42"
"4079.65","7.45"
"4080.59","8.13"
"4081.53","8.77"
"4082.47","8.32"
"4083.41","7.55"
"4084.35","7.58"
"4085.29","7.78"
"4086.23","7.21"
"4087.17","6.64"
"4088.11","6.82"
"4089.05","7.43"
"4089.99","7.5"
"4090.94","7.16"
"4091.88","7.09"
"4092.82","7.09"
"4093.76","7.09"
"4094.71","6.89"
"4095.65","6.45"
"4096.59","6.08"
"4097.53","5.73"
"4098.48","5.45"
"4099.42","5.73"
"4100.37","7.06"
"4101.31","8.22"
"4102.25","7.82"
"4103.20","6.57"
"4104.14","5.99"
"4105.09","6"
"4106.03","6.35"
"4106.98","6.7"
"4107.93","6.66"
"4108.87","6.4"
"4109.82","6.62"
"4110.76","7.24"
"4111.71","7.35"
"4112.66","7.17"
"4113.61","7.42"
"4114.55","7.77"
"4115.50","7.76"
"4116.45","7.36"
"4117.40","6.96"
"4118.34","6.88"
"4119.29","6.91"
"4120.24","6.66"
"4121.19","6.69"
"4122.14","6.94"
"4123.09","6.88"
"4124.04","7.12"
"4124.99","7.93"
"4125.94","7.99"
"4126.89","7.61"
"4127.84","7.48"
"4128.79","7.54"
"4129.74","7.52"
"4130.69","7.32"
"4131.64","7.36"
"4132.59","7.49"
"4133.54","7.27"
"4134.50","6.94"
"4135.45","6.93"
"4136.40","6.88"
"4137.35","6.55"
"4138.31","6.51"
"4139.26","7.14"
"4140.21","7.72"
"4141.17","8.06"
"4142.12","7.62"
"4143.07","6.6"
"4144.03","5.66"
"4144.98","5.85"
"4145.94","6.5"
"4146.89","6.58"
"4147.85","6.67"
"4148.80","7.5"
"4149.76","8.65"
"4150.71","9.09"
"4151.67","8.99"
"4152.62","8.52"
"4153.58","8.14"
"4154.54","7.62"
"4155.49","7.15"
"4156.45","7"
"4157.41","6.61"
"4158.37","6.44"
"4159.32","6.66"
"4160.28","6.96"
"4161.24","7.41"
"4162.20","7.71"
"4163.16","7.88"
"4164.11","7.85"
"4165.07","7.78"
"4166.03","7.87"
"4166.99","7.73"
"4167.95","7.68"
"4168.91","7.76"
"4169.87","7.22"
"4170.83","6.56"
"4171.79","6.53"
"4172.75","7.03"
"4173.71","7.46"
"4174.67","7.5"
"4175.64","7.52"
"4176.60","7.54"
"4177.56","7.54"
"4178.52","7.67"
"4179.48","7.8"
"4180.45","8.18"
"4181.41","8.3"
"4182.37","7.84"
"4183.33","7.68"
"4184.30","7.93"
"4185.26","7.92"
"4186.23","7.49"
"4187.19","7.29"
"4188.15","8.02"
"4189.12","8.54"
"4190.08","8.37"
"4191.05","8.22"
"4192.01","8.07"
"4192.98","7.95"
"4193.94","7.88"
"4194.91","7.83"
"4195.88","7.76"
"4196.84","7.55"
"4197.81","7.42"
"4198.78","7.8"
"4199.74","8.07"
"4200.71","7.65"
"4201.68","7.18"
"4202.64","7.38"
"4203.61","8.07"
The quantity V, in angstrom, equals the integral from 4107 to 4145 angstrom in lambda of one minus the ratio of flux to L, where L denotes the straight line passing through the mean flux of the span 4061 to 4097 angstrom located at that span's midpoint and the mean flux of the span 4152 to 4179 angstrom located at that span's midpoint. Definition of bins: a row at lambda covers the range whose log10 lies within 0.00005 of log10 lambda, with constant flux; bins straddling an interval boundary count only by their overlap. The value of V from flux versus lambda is 2.1 angstrom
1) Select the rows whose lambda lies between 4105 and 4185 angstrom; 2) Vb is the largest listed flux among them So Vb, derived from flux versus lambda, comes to 9.09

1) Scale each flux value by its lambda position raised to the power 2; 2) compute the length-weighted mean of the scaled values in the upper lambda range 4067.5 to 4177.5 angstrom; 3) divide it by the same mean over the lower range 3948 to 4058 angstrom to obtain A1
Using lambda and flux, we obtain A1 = 1.0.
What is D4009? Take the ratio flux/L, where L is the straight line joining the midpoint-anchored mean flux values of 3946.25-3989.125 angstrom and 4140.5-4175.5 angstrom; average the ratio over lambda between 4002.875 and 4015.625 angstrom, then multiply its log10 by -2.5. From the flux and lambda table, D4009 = -0.16 mag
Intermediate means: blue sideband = 6.65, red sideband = 7.36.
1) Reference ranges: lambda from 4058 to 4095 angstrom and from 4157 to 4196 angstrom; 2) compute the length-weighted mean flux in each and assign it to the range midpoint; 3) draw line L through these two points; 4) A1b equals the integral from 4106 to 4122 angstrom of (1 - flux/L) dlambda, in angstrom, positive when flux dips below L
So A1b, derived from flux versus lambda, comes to 1.5 angstrom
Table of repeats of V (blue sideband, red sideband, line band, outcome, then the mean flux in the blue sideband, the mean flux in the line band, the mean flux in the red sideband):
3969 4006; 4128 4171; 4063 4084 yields -2.25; 7.09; 7.99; 7.33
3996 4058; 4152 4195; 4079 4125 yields 4.23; 7.89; 7.04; 7.62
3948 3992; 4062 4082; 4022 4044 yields -0.87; 6.7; 7.82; 8.03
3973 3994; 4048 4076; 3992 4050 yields -1.04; 7.18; 7.8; 8.19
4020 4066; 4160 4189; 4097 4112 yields 2.32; 8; 6.61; 7.6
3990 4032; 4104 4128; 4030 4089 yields -4.20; 7.78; 7.97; 7.04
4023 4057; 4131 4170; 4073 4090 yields 0.06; 7.83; 7.62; 7.33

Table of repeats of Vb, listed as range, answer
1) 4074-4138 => 8.77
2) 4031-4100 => 9.74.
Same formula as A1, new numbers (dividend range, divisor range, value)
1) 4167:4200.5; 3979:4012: 1.10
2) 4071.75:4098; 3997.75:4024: 0.95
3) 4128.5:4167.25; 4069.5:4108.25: 1.05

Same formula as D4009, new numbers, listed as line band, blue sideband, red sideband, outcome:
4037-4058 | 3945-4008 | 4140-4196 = -0.104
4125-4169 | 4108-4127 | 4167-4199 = 0.005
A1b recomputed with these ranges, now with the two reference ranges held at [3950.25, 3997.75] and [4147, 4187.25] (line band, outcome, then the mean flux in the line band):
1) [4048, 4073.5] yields -4.10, 8.24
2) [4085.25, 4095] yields 0.13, 7.13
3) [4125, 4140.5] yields 0.30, 7.28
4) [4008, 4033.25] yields -3.85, 7.96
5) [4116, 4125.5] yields 0.43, 7.04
